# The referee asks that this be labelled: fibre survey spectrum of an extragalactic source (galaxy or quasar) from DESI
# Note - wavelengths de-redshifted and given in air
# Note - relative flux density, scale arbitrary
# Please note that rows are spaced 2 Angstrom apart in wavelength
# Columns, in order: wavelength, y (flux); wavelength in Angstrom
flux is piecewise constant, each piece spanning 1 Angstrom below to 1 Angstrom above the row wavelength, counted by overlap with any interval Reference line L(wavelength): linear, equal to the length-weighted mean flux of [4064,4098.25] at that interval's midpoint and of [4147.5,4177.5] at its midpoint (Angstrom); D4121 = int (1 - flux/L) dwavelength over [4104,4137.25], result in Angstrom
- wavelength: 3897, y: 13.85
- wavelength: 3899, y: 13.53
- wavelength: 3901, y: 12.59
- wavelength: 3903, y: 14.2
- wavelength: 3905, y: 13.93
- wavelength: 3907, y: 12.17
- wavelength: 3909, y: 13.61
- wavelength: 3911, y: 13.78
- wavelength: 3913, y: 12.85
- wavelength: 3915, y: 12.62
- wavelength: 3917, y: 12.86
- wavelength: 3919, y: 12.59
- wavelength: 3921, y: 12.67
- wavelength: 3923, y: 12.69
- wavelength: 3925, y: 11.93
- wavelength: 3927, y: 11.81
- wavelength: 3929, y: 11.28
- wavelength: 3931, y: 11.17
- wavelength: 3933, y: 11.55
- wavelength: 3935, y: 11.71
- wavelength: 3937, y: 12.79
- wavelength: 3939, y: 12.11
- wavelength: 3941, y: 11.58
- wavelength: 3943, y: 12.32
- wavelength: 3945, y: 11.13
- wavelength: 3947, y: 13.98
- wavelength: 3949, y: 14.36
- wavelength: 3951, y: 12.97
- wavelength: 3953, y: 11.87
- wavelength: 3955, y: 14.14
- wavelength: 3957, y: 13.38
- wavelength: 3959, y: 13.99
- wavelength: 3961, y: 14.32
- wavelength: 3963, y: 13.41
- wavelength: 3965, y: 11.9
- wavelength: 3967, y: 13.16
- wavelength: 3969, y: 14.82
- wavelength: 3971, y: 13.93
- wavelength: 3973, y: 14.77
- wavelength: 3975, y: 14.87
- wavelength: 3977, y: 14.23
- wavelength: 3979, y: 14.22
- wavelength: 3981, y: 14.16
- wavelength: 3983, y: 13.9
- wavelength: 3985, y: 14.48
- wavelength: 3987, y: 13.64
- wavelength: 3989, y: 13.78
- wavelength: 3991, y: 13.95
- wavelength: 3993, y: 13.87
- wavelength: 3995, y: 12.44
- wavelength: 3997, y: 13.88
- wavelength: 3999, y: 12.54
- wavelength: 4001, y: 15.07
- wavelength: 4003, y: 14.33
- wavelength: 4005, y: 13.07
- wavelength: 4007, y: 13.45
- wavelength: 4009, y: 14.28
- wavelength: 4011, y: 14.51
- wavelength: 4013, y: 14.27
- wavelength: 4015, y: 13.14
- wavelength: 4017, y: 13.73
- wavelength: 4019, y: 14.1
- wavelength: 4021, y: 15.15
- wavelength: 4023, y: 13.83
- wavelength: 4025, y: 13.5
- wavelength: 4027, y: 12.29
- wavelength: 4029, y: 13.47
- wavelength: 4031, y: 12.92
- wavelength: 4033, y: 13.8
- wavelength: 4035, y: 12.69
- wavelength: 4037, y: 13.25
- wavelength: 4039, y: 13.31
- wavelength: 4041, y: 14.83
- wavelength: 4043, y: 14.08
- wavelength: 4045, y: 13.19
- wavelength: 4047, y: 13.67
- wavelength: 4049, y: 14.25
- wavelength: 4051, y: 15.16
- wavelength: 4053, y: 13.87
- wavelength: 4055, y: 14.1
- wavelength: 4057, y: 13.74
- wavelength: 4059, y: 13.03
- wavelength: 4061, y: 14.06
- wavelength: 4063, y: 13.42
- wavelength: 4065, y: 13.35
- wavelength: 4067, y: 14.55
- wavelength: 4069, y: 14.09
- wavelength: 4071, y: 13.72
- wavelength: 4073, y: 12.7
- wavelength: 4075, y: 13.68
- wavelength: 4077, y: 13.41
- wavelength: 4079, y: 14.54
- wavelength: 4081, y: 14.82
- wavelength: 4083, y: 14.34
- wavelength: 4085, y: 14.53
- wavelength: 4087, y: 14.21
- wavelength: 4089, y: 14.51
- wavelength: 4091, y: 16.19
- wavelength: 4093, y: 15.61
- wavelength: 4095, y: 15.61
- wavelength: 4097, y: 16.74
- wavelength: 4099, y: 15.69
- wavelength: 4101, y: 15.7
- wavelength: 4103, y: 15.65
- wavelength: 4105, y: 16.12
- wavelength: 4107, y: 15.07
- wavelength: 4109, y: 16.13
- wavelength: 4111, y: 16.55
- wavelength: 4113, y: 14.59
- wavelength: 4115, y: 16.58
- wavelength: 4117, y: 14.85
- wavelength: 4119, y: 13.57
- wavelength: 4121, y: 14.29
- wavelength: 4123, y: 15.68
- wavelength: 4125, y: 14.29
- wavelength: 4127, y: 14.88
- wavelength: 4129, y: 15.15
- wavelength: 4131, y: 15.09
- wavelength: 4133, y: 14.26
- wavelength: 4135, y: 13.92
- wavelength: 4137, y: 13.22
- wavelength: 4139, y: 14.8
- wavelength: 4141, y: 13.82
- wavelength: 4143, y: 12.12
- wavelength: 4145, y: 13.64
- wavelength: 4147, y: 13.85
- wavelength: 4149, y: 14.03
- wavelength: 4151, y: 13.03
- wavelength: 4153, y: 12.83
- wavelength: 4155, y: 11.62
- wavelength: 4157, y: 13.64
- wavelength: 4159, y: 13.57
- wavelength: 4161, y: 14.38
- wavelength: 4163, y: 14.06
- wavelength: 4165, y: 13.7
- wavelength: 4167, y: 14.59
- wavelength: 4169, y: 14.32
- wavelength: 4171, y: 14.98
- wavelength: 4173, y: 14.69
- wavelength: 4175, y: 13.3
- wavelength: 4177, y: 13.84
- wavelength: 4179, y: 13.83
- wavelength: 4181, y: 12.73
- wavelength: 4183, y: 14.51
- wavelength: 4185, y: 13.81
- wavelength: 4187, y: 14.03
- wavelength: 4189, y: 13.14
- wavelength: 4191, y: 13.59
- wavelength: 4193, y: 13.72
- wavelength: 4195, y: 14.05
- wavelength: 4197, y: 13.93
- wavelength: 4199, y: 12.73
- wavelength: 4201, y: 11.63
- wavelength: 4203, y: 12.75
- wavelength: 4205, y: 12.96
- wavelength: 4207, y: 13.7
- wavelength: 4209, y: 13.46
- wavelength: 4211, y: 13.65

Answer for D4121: -2.0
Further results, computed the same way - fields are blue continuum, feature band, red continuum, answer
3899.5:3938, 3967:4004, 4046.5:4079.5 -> -2.4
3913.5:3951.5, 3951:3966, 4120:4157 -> -0.9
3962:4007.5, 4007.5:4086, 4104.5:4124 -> 3.8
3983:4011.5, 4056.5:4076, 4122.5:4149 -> 0.5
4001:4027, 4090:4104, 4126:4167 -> -2.1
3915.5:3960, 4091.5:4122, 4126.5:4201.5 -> -4.7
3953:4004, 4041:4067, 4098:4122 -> 1.5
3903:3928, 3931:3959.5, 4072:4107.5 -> 1.3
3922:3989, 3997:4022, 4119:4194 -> -1.2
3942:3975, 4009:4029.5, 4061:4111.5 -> 0.4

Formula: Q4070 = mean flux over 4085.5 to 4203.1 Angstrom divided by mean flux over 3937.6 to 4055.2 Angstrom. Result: 1.0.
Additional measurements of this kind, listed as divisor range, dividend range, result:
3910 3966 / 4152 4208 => 1.08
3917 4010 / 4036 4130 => 1.10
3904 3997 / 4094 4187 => 1.10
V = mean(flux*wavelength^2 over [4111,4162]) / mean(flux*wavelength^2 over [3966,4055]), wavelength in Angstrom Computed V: 1.08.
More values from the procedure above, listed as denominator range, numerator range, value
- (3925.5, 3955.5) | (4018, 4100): 1.22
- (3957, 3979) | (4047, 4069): 1.05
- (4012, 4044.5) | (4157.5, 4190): 1.10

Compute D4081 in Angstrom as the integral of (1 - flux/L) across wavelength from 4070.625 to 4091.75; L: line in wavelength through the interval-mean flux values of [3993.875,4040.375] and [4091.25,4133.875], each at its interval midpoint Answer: 0.79 Angstrom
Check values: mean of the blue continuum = 13.6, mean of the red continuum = 15.4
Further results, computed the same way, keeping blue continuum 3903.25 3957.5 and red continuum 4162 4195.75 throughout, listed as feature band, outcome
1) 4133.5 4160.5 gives 0.7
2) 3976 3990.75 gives -1.3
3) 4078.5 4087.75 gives -0.7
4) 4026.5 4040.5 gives 0.0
